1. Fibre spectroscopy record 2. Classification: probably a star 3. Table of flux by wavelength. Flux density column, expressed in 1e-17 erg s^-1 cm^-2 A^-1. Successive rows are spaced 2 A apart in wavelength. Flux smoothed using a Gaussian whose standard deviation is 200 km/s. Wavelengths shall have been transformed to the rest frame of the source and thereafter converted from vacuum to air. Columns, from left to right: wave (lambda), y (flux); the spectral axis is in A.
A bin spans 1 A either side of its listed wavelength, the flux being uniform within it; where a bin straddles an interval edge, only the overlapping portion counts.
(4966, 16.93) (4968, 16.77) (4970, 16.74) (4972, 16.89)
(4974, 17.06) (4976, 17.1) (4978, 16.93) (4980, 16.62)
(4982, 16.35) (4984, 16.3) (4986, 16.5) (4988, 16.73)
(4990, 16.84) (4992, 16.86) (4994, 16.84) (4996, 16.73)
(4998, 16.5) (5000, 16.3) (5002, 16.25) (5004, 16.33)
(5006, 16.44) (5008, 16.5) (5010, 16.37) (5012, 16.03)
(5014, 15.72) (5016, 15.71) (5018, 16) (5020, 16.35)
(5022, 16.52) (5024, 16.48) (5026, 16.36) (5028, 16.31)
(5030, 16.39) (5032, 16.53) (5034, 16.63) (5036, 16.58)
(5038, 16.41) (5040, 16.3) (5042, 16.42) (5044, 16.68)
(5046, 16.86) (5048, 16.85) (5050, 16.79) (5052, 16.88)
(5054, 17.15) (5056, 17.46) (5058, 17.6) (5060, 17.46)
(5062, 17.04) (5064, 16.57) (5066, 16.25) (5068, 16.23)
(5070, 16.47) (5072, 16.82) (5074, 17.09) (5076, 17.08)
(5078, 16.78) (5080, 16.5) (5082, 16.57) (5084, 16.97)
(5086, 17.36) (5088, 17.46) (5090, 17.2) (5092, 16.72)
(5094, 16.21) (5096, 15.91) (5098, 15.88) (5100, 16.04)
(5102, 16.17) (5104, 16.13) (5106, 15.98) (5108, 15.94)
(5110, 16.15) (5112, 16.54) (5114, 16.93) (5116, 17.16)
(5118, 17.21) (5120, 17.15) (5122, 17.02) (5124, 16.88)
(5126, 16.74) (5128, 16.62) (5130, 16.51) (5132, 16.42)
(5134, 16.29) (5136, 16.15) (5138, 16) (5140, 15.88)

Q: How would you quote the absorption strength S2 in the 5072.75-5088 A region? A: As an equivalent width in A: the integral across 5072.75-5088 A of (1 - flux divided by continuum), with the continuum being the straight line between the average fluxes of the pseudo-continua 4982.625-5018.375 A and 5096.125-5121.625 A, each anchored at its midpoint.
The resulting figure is -0.5 A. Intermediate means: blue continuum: 16.4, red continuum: 16.4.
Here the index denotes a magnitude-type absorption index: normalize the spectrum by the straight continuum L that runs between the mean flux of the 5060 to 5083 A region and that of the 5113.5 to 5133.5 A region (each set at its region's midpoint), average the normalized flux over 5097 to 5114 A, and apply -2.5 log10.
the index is 0.04 mag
